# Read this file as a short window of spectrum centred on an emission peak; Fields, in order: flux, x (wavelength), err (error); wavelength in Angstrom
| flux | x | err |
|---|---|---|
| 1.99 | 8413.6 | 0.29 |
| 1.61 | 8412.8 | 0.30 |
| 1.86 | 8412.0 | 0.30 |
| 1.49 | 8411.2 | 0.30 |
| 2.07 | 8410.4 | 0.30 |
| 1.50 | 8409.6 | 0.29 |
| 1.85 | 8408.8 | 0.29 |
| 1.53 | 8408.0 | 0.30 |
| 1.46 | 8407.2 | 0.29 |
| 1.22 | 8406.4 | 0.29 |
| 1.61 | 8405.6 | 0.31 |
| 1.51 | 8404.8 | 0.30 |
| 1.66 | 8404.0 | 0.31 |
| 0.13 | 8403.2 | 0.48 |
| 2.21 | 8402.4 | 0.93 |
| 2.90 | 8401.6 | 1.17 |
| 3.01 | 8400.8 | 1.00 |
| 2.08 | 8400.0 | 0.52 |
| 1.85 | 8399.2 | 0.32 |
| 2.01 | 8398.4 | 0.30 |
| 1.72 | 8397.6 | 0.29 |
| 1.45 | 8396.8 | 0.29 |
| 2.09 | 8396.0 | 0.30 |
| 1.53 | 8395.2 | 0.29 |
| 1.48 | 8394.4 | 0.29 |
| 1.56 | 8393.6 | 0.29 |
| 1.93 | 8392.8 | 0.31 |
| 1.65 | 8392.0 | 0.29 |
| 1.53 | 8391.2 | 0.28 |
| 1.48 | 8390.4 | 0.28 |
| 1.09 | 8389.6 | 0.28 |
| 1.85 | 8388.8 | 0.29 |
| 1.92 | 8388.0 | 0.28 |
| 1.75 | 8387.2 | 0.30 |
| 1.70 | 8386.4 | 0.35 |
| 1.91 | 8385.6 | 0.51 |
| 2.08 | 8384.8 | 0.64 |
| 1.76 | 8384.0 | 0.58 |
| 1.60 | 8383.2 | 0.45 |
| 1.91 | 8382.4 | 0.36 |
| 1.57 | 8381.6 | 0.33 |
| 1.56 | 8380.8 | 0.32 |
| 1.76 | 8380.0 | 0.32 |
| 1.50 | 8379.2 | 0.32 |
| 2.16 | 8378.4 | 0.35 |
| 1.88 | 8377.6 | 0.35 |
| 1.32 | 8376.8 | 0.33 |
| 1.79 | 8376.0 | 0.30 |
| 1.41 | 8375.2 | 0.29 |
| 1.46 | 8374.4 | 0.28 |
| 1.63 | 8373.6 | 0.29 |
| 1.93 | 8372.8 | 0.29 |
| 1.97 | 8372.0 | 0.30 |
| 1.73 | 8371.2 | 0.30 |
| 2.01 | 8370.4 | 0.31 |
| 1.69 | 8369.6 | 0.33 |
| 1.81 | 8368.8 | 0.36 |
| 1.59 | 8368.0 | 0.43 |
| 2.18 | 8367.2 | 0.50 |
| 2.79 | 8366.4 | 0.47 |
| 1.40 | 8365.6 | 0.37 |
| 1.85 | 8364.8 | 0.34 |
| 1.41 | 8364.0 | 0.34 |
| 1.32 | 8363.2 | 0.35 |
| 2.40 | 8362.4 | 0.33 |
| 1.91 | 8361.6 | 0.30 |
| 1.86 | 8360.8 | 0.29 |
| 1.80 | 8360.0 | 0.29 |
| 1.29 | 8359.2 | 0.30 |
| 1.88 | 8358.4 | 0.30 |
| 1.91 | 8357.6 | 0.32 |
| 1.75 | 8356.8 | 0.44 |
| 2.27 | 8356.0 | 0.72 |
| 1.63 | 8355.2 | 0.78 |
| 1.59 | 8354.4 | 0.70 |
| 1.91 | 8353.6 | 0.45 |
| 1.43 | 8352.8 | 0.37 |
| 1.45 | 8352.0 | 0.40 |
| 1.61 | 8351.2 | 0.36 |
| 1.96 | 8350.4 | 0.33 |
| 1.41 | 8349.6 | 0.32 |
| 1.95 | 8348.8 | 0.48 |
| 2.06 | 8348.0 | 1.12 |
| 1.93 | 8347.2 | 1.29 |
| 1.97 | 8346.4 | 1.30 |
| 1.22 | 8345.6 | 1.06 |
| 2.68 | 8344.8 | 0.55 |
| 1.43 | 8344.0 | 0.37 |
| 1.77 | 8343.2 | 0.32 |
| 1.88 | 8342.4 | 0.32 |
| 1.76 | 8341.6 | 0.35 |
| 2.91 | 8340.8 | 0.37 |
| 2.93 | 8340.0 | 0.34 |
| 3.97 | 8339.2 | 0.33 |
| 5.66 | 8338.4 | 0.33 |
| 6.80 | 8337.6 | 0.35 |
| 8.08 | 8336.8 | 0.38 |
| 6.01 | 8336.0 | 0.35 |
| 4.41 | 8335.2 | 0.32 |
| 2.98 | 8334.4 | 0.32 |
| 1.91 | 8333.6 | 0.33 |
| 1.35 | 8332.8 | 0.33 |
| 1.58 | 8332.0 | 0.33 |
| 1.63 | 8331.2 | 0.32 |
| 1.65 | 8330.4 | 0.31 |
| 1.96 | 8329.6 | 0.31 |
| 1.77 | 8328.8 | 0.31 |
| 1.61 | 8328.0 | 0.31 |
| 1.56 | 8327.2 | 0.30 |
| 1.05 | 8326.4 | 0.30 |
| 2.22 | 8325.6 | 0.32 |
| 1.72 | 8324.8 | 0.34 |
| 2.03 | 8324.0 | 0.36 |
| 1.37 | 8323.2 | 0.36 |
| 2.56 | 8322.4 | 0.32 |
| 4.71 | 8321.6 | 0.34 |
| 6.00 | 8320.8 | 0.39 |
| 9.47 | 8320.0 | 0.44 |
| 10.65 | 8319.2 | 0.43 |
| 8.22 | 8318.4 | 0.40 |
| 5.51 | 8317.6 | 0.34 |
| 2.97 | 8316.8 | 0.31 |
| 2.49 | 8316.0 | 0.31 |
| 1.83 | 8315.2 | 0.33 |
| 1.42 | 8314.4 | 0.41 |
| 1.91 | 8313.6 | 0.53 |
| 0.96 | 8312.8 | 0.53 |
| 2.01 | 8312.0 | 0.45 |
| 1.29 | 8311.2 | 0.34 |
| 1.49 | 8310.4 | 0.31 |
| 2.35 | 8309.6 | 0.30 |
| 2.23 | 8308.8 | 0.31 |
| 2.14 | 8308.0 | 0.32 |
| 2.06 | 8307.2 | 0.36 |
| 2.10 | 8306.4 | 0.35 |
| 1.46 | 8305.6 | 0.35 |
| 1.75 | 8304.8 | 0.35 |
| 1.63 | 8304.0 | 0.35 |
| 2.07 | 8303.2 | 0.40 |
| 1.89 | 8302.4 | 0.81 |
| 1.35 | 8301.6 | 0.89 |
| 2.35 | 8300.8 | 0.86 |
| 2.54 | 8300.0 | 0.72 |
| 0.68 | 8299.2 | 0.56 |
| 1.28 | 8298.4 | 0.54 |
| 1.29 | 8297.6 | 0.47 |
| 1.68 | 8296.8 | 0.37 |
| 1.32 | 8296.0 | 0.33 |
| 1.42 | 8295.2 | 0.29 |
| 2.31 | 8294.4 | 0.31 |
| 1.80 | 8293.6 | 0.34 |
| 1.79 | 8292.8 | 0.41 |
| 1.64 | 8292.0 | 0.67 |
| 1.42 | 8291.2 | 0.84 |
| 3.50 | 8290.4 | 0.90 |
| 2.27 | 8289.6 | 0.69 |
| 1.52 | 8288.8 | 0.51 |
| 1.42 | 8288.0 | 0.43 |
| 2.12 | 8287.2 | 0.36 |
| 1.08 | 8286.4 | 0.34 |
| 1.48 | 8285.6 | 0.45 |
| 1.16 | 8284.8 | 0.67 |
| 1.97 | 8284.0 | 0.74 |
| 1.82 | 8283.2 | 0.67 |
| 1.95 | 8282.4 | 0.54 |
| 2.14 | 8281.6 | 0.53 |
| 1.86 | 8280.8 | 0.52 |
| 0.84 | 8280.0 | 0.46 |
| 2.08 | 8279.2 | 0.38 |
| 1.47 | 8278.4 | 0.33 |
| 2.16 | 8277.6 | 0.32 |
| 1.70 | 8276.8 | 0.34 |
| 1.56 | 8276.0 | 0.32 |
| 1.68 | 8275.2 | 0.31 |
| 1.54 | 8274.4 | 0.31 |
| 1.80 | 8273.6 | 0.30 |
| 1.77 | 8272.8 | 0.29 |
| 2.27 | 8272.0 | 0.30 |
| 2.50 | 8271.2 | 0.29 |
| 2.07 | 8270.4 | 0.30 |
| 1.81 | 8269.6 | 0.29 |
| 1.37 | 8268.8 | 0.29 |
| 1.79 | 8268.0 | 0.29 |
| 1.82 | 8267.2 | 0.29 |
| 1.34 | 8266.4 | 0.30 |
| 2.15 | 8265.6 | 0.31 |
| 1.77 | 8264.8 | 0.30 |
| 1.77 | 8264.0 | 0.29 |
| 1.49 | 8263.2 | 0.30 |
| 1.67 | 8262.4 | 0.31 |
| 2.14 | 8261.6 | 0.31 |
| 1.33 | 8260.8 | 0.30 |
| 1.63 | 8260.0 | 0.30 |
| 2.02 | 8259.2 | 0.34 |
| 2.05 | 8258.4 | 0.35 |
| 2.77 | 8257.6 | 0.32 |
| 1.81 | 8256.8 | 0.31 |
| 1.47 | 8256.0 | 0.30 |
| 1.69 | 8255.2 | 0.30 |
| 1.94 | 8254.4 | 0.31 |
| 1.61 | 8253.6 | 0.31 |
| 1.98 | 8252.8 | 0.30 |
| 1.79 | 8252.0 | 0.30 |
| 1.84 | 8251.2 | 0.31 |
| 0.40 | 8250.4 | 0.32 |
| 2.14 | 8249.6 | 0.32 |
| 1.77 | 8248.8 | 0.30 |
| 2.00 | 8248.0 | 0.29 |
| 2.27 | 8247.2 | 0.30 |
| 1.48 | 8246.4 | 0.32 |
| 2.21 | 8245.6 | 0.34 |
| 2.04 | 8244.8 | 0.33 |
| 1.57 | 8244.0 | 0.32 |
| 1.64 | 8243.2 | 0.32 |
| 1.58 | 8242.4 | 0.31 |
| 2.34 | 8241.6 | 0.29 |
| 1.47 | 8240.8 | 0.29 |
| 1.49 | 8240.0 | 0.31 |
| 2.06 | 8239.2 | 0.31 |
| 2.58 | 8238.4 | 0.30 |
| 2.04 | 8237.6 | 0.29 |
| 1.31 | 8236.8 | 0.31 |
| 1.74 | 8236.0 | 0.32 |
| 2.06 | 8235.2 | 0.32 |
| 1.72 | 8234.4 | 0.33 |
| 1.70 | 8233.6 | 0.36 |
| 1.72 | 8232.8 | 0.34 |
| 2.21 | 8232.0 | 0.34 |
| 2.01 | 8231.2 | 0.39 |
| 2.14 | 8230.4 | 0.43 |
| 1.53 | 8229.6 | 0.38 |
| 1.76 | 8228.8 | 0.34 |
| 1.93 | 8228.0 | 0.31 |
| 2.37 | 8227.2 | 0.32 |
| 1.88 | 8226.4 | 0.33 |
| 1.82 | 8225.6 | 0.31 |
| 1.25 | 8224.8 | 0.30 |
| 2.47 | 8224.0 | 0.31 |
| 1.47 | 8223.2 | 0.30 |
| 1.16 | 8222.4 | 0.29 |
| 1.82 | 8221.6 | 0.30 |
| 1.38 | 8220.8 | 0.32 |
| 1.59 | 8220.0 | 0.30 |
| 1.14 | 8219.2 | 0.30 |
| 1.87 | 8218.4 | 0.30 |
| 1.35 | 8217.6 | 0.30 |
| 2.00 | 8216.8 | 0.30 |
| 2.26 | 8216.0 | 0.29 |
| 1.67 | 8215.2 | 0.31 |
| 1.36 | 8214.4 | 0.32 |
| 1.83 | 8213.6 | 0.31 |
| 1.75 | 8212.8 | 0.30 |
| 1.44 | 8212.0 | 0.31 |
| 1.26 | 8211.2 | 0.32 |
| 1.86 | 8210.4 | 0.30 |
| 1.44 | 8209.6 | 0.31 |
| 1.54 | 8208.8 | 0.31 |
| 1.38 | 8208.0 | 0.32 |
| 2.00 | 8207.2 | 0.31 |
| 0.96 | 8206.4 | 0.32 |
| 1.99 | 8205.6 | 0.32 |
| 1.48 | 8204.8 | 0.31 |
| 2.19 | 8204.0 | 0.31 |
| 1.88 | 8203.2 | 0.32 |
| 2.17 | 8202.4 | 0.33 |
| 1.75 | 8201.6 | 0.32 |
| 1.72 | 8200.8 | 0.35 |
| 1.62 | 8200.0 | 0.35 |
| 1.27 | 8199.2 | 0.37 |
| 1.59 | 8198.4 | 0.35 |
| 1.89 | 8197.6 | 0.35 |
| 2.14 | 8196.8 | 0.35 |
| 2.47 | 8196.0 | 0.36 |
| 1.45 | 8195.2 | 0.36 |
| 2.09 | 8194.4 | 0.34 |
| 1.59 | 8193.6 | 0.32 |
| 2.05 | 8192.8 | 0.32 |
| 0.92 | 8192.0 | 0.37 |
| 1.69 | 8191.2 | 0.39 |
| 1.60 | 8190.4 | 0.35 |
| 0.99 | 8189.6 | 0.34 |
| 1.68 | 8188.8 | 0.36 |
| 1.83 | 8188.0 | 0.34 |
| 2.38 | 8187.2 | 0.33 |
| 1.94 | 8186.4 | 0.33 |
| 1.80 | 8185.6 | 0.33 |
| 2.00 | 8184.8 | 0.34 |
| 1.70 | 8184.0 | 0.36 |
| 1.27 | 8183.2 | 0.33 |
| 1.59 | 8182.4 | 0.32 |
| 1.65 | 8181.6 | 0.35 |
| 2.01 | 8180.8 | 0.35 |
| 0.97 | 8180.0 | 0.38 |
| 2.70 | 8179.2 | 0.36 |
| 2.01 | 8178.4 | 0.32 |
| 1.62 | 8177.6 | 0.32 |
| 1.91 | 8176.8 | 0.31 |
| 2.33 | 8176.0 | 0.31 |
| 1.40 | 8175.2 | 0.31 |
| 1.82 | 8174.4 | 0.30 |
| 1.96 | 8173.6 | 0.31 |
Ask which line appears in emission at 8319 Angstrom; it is [S II]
